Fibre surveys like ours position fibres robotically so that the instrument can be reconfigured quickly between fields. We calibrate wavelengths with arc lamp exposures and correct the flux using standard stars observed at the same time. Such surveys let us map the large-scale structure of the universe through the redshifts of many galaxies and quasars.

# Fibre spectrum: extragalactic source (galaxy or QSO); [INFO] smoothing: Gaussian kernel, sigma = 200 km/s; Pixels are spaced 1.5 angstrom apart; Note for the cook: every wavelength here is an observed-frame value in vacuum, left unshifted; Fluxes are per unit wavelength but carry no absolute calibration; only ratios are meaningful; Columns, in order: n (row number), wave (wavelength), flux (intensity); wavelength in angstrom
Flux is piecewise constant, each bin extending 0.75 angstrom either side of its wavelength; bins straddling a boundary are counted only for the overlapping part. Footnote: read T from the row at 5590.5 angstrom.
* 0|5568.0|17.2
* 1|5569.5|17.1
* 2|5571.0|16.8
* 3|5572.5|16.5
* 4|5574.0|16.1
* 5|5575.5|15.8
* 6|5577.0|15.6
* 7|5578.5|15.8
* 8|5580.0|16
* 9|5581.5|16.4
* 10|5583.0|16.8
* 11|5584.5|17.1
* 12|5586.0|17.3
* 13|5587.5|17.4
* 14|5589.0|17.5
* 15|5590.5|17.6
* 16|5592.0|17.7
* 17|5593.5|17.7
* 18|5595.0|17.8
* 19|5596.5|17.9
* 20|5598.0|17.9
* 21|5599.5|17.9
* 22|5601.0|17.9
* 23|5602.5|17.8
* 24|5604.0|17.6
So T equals 17.6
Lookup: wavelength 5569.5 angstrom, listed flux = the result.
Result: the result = 17.1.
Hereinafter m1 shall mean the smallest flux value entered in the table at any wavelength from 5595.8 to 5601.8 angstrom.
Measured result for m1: 17.9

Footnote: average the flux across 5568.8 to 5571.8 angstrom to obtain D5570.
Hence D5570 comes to 16.9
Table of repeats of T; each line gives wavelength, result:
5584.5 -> 17.1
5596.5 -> 17.9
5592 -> 17.7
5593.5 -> 17.7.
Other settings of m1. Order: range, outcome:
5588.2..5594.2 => 17.5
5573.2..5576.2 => 15.8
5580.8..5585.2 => 16.4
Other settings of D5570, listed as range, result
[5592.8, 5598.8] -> 17.8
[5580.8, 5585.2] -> 16.8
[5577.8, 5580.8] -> 15.9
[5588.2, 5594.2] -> 17.6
